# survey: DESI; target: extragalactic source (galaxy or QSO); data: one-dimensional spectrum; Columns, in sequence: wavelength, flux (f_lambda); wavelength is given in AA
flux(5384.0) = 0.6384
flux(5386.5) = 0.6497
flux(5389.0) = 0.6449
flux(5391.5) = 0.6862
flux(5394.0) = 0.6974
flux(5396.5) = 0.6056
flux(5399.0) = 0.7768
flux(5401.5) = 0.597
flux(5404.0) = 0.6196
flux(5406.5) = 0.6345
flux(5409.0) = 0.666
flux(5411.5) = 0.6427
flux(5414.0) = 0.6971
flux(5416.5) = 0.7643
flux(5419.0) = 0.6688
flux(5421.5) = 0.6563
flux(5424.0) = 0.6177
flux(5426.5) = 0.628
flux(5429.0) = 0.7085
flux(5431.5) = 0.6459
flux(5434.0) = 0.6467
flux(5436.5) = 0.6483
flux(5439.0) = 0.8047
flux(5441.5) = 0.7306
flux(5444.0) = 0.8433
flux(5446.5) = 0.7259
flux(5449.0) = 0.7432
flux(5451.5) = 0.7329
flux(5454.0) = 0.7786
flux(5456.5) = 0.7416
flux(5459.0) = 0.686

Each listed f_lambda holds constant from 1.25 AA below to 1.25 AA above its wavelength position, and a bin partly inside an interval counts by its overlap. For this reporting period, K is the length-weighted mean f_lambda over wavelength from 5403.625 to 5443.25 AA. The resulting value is 0.677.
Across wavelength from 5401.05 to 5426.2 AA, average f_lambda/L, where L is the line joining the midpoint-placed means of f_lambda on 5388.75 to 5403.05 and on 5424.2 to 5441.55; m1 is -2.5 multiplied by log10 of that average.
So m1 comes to 0.03 mag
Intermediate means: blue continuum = 0.669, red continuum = 0.68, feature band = 0.657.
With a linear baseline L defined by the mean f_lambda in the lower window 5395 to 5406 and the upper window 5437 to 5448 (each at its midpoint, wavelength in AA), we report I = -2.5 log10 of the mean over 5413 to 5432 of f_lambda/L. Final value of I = 0.057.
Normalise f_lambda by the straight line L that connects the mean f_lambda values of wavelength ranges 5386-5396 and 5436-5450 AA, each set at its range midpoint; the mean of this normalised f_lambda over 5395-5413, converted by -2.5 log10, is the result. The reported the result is 0.06 mag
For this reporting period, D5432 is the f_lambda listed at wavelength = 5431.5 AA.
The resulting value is 0.6459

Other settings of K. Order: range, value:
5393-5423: 0.668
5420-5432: 0.652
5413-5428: 0.672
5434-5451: 0.741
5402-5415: 0.648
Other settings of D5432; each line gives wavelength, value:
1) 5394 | 0.6974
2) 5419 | 0.6688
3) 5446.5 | 0.7259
